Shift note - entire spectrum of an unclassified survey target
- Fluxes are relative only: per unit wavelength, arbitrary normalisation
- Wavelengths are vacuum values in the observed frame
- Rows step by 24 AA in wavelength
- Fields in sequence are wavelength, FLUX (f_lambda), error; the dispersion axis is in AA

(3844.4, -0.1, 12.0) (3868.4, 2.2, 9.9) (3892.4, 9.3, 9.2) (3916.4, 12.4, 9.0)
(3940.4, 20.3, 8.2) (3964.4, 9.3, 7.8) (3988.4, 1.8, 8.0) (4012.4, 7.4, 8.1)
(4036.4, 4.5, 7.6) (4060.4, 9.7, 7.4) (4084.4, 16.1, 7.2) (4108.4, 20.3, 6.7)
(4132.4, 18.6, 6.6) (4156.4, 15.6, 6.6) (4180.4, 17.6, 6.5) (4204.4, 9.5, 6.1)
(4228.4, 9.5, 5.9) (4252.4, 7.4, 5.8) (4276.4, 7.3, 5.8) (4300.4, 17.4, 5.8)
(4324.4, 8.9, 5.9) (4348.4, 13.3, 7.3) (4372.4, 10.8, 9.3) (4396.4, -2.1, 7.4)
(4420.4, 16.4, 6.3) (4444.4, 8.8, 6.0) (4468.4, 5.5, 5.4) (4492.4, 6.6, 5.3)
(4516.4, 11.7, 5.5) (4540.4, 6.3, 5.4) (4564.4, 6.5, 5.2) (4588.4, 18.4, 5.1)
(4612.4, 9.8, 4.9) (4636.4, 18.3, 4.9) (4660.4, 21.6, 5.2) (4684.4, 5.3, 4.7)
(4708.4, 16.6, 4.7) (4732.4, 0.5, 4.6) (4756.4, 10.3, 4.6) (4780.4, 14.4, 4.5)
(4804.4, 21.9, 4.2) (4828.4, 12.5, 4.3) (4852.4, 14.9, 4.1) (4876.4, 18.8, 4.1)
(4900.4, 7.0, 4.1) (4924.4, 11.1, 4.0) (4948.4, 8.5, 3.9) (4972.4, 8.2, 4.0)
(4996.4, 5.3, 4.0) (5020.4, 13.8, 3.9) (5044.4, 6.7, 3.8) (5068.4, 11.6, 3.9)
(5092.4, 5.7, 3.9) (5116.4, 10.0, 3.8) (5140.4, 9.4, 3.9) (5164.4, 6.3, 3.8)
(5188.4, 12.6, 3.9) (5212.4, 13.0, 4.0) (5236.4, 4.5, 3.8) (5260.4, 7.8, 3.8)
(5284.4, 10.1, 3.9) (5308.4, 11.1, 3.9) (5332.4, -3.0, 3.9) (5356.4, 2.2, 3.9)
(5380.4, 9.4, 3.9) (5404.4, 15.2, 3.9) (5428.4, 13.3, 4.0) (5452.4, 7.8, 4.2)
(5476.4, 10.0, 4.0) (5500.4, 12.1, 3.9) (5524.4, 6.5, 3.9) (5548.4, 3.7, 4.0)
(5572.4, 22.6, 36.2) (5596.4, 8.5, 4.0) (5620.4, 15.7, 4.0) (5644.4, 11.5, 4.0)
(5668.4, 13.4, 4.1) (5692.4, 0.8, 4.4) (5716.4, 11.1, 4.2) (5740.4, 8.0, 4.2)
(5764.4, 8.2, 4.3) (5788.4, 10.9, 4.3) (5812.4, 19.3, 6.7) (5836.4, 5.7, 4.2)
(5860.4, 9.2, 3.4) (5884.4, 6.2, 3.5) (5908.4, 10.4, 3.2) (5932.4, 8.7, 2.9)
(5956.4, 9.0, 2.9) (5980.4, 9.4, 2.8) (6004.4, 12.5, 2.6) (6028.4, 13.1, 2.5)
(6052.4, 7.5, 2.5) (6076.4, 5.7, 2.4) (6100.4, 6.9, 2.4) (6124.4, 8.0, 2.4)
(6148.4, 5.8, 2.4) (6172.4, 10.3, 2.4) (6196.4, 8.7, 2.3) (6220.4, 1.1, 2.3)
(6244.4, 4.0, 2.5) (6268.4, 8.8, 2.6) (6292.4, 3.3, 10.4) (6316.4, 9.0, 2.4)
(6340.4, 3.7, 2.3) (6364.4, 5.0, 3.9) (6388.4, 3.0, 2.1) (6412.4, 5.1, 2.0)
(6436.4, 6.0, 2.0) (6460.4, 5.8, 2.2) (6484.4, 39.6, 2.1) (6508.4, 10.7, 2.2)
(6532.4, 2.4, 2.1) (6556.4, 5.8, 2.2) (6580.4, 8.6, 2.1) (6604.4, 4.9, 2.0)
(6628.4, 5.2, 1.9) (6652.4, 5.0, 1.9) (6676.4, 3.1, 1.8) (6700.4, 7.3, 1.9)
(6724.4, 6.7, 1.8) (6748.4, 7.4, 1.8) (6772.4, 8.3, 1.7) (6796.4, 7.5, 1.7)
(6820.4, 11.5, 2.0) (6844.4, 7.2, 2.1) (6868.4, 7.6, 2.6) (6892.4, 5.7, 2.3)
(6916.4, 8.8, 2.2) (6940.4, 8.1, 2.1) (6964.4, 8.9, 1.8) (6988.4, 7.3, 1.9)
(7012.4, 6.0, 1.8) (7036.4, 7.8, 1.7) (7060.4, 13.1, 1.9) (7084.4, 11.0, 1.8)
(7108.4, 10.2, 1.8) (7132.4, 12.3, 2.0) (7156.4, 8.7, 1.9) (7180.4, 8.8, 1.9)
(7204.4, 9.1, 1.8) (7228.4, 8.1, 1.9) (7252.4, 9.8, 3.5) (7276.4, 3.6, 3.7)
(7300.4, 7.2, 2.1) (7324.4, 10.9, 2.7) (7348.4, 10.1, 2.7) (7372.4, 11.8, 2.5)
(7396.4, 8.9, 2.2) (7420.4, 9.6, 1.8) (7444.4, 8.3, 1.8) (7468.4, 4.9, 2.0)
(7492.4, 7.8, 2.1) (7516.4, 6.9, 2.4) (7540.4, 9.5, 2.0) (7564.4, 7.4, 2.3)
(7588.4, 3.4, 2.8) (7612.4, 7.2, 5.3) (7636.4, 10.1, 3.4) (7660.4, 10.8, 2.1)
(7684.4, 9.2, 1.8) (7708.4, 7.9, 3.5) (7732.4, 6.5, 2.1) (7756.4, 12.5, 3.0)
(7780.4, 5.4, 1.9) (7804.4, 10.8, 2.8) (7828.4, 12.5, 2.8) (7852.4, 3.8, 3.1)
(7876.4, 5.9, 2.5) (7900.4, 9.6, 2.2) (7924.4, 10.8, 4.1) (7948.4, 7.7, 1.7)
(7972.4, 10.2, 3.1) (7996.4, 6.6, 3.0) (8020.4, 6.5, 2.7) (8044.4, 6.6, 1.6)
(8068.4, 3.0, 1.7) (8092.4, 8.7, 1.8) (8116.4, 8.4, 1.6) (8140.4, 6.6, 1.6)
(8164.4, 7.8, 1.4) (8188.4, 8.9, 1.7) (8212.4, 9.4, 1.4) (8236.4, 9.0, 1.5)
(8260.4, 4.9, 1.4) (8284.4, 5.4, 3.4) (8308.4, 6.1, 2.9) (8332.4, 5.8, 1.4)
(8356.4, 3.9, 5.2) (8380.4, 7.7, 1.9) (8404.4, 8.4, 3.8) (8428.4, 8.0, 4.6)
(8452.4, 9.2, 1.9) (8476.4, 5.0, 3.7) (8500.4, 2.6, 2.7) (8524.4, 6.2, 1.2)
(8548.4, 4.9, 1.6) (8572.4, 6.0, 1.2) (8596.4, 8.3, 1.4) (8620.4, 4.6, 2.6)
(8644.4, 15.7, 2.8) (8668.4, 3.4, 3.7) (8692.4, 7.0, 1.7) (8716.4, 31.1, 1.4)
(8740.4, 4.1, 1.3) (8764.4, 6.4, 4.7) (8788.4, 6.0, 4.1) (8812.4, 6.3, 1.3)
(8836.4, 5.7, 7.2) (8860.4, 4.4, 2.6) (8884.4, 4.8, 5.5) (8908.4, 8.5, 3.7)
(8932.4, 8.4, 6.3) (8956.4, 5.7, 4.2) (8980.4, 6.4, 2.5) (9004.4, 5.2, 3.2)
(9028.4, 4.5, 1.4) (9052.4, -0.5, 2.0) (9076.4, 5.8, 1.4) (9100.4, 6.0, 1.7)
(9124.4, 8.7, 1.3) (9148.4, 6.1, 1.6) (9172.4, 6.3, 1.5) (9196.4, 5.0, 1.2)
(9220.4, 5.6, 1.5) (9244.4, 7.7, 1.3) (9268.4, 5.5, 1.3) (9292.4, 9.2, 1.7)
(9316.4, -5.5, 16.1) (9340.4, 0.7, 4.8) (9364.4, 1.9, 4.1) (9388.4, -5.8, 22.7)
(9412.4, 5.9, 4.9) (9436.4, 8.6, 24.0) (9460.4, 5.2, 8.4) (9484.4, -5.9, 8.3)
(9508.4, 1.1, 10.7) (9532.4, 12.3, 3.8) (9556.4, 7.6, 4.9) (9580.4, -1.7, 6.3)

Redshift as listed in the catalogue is 0.74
